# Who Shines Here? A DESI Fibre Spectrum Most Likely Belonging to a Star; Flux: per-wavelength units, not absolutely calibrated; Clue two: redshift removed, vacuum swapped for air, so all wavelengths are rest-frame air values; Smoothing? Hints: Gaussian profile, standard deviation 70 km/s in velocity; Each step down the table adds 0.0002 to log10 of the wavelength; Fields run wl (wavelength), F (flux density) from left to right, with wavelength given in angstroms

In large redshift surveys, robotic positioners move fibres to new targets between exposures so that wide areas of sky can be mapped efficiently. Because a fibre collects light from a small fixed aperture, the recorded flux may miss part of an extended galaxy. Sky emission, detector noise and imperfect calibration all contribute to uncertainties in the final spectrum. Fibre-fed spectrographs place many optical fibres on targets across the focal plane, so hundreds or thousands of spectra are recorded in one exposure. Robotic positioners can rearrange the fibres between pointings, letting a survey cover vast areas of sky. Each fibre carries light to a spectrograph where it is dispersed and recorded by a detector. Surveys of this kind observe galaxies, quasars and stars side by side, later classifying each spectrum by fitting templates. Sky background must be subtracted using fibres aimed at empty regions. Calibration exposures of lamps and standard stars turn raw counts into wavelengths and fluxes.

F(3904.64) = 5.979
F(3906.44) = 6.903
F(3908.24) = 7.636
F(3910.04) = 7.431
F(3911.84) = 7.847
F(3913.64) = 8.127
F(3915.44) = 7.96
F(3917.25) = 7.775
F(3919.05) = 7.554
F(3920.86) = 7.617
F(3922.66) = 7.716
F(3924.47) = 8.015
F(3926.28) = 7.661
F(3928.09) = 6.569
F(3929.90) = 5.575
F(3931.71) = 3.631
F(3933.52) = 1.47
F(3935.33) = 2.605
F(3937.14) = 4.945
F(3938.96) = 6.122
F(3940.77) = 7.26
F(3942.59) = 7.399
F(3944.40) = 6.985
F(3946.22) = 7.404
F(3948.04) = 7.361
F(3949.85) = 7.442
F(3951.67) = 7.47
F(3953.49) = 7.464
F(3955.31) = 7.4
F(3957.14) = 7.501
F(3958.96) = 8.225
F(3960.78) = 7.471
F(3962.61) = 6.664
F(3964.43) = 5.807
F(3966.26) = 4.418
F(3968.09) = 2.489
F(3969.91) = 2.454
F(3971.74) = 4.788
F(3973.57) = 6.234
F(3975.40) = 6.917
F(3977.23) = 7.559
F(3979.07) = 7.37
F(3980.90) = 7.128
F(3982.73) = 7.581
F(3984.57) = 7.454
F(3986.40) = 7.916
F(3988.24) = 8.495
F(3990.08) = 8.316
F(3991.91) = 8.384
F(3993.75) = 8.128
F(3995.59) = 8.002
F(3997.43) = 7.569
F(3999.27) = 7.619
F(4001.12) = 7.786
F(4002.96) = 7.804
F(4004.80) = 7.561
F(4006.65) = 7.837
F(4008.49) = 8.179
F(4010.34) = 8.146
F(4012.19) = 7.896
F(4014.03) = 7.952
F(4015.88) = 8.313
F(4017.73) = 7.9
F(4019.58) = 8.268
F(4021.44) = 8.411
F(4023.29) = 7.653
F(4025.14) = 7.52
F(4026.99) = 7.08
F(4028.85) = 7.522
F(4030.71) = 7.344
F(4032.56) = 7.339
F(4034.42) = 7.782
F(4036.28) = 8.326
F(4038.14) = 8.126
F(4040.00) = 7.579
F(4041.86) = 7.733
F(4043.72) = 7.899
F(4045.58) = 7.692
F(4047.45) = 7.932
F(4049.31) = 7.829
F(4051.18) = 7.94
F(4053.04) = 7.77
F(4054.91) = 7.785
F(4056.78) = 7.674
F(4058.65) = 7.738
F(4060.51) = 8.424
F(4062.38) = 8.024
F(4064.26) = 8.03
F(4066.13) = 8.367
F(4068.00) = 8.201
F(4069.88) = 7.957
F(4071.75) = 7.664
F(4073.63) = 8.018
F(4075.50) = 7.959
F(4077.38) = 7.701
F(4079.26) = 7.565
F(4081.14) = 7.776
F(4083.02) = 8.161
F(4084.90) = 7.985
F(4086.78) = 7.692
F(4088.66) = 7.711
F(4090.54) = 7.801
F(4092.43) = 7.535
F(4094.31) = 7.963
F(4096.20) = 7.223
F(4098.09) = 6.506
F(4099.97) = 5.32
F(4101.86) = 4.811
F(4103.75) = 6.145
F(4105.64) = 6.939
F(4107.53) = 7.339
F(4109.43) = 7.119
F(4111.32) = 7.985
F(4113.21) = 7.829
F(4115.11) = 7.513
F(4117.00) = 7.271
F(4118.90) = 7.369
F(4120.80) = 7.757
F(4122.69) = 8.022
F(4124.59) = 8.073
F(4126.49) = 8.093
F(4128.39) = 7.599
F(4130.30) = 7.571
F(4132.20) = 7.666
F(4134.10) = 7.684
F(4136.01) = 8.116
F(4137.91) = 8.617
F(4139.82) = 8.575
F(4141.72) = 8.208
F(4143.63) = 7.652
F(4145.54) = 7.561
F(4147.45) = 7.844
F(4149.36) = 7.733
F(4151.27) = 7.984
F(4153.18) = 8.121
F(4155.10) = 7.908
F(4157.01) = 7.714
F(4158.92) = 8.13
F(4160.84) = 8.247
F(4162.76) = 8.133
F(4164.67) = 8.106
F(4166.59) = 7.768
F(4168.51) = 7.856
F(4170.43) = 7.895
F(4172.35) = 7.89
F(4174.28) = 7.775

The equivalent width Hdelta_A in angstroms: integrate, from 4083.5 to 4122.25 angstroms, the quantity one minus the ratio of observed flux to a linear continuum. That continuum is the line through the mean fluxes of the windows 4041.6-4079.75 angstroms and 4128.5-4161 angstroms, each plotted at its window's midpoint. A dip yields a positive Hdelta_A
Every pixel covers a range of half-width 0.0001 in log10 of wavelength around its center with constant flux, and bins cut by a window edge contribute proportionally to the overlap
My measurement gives 3.5 angstroms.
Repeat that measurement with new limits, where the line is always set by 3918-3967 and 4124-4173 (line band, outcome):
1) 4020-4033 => -0.9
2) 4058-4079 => -1.7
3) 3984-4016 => -4.8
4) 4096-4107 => 2.2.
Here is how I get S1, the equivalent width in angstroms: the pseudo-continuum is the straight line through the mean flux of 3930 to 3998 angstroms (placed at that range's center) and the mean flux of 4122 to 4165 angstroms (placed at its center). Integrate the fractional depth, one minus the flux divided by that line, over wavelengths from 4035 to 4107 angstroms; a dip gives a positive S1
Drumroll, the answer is -2.4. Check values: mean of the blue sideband 6.52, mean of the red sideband 7.97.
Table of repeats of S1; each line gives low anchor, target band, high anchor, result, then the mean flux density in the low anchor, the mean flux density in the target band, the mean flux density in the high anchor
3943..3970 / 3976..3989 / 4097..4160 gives -1.7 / 6.58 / 7.61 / 7.54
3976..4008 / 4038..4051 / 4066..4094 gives 0.0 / 7.79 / 7.81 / 7.86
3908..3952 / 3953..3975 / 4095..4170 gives 3.0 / 6.68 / 5.9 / 7.6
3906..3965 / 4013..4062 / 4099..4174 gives -4.0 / 6.82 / 7.83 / 7.65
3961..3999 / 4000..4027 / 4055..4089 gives -2.9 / 6.72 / 7.91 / 7.93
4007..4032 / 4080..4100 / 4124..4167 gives 1.0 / 7.85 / 7.52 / 7.96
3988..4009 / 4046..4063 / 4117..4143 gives 0.1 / 7.95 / 7.89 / 7.92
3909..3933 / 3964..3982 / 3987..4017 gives 5.1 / 7.1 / 5.53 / 8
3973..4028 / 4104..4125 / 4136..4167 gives 1.2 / 7.78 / 7.51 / 8.03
